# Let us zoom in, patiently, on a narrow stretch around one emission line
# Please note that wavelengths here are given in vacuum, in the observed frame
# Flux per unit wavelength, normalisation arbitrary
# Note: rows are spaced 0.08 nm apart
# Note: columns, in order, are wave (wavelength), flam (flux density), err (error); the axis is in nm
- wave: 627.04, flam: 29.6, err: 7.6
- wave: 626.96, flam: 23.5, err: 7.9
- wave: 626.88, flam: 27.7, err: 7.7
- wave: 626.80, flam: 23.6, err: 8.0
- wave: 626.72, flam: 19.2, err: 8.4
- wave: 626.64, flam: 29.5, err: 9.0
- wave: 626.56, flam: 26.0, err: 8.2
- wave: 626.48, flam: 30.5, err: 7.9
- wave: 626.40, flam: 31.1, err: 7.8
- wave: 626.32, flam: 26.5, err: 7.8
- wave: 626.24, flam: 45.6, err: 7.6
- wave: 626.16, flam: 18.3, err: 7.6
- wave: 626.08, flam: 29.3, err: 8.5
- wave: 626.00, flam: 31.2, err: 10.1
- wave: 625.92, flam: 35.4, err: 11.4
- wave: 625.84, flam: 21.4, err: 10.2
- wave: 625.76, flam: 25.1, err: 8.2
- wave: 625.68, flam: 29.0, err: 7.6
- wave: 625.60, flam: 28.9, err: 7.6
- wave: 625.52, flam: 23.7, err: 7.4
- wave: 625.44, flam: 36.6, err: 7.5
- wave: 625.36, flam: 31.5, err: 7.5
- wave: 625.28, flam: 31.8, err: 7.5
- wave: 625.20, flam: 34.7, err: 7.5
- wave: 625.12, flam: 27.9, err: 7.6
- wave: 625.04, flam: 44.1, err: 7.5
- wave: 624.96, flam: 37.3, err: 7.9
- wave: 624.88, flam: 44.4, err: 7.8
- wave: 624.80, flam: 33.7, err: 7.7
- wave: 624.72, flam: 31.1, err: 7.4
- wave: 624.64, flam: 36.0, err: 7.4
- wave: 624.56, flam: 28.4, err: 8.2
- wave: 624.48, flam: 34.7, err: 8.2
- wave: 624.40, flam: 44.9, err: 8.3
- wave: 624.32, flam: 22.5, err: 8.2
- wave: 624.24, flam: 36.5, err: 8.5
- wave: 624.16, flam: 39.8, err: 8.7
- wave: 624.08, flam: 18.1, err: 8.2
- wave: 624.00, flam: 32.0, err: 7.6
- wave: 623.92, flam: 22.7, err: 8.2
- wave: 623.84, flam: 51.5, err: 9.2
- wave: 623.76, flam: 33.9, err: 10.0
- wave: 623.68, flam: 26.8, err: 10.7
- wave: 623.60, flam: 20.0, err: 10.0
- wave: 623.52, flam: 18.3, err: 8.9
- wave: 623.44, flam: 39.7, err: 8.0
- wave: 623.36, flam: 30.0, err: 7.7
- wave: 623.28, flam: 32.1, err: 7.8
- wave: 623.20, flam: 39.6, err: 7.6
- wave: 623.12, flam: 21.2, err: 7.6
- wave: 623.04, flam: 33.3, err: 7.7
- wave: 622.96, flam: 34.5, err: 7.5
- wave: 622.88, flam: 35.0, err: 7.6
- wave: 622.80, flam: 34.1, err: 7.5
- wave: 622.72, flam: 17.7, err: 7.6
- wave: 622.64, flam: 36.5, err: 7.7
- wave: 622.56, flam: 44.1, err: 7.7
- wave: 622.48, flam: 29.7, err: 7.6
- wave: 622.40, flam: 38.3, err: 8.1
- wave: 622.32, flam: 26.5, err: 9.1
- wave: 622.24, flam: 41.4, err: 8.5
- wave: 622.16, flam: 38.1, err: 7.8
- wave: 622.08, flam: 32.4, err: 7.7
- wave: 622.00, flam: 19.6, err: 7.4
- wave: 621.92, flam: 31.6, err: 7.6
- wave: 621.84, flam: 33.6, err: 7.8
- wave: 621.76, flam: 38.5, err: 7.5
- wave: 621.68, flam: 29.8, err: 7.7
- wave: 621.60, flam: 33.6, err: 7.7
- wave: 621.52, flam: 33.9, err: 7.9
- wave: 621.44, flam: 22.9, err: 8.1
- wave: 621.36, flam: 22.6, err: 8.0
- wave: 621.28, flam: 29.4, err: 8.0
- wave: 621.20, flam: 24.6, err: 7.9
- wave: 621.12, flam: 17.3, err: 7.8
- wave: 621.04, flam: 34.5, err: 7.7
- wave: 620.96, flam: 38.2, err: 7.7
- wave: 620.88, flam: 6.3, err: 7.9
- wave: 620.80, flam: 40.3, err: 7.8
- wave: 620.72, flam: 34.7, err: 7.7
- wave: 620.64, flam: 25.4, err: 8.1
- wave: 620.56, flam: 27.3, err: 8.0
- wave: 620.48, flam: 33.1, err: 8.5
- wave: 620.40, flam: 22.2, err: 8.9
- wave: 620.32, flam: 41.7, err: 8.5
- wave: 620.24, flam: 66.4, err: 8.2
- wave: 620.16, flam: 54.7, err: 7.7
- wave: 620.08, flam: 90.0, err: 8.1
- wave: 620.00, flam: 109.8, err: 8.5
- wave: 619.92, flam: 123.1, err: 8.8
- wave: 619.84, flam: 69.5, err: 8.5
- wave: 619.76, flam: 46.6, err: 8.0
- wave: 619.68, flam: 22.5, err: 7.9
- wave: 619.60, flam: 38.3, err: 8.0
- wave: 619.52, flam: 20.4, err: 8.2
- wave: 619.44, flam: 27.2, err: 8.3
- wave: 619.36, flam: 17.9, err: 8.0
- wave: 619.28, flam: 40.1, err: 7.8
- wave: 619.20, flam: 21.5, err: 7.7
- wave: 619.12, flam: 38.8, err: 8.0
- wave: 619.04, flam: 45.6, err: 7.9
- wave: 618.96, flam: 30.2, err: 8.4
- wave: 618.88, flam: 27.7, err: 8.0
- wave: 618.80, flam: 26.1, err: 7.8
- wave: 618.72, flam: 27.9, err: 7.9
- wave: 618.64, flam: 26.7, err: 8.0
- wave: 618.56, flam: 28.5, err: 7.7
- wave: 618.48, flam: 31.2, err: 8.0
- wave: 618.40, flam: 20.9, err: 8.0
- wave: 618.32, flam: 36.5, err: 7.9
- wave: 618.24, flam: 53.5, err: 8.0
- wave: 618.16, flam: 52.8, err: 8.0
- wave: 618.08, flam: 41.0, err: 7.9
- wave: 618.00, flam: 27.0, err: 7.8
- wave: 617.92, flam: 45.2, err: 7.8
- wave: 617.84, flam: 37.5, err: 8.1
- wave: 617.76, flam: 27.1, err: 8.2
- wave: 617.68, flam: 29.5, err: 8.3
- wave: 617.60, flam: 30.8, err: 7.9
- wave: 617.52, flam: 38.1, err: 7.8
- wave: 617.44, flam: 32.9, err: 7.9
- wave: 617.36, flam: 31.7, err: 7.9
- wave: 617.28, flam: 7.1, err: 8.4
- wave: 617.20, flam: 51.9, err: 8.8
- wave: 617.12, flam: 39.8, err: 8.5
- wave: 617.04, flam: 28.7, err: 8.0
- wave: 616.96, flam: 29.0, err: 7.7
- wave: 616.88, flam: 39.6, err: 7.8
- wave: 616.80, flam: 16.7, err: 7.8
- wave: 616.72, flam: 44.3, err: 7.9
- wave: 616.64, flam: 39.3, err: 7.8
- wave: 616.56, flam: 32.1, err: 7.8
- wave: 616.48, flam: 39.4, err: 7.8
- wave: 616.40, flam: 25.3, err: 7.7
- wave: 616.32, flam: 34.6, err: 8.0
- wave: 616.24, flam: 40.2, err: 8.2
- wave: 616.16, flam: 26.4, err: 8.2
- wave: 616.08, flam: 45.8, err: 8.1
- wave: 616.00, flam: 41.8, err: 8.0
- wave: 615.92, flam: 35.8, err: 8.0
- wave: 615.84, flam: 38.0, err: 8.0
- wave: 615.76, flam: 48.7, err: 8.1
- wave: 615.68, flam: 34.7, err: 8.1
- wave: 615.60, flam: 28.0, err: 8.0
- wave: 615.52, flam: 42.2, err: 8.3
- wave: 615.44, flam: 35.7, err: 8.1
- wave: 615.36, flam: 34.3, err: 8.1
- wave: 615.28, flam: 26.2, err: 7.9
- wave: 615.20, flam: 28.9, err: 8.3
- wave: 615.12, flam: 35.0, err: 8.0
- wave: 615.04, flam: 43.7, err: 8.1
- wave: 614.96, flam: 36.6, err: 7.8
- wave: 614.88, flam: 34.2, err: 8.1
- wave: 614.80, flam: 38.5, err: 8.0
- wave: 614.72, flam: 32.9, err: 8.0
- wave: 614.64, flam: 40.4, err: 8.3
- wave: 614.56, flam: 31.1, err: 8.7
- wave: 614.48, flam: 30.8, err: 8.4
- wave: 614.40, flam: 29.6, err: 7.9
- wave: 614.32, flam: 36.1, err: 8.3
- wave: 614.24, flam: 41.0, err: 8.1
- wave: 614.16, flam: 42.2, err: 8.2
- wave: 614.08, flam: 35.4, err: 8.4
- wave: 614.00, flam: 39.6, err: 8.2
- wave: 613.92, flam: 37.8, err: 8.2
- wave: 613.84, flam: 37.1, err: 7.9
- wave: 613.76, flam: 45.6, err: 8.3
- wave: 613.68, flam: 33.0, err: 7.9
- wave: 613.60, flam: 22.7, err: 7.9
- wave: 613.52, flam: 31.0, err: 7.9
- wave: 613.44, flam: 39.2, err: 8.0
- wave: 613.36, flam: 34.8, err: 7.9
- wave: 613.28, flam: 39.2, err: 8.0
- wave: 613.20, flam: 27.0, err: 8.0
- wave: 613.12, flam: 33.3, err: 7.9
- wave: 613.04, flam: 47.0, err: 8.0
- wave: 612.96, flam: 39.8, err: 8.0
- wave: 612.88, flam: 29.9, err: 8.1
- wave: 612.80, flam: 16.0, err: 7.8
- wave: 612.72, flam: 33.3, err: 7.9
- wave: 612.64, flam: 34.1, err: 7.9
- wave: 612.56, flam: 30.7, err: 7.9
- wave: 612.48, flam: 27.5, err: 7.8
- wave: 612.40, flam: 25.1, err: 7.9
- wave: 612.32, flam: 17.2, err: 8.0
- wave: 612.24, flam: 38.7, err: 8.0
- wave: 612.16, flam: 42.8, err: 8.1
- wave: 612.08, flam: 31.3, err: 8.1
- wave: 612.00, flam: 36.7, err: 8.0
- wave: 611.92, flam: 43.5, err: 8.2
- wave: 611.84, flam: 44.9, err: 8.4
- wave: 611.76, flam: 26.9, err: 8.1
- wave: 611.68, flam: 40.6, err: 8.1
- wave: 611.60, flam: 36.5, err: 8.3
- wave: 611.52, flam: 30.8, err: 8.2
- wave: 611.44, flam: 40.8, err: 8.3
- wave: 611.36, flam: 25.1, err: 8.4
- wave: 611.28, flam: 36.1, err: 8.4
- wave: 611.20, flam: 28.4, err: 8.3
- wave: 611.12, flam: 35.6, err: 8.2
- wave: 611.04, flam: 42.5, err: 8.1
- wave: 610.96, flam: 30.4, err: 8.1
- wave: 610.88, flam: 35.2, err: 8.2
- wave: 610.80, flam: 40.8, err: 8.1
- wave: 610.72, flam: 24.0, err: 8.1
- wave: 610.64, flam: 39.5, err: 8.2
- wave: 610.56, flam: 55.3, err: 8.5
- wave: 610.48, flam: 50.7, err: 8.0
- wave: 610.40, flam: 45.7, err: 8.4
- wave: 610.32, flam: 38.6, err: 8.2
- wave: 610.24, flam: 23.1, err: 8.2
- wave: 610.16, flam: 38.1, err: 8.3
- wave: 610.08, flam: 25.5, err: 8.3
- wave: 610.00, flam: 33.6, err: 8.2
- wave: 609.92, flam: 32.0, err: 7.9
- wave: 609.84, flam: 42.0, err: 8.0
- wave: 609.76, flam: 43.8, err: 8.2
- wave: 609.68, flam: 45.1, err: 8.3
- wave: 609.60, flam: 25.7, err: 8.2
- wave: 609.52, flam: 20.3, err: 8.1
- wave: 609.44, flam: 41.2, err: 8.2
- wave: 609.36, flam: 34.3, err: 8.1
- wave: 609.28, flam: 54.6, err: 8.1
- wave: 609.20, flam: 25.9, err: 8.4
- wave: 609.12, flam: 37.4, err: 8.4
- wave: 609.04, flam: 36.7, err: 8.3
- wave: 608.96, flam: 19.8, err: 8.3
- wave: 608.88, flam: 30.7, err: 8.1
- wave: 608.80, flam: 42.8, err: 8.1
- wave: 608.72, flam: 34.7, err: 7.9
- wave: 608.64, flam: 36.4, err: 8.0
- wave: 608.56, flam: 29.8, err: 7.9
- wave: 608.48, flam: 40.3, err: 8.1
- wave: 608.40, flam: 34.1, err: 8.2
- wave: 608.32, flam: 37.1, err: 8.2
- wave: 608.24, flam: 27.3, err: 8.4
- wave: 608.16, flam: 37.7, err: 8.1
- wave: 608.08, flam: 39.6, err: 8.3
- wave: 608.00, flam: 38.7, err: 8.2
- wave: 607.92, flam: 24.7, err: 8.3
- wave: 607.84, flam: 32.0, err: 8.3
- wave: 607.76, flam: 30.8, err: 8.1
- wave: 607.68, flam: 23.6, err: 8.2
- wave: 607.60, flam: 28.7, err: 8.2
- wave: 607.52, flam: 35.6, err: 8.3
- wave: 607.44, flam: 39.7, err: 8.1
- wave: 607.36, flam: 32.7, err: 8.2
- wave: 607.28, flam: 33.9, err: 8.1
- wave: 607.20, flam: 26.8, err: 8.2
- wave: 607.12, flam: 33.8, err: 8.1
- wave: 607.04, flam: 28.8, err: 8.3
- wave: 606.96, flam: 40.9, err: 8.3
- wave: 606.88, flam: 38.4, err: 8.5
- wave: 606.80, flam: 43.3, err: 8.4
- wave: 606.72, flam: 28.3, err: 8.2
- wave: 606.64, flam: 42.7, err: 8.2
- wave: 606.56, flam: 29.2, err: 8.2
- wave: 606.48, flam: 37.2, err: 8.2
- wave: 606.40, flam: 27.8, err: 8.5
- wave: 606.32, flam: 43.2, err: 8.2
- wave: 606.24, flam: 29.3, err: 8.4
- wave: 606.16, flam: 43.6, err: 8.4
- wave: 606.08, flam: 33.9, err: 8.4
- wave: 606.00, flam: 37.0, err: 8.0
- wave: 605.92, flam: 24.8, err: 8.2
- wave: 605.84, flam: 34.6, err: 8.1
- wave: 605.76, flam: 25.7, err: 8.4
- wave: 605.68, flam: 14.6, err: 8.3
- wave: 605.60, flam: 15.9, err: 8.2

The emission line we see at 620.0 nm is H-beta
